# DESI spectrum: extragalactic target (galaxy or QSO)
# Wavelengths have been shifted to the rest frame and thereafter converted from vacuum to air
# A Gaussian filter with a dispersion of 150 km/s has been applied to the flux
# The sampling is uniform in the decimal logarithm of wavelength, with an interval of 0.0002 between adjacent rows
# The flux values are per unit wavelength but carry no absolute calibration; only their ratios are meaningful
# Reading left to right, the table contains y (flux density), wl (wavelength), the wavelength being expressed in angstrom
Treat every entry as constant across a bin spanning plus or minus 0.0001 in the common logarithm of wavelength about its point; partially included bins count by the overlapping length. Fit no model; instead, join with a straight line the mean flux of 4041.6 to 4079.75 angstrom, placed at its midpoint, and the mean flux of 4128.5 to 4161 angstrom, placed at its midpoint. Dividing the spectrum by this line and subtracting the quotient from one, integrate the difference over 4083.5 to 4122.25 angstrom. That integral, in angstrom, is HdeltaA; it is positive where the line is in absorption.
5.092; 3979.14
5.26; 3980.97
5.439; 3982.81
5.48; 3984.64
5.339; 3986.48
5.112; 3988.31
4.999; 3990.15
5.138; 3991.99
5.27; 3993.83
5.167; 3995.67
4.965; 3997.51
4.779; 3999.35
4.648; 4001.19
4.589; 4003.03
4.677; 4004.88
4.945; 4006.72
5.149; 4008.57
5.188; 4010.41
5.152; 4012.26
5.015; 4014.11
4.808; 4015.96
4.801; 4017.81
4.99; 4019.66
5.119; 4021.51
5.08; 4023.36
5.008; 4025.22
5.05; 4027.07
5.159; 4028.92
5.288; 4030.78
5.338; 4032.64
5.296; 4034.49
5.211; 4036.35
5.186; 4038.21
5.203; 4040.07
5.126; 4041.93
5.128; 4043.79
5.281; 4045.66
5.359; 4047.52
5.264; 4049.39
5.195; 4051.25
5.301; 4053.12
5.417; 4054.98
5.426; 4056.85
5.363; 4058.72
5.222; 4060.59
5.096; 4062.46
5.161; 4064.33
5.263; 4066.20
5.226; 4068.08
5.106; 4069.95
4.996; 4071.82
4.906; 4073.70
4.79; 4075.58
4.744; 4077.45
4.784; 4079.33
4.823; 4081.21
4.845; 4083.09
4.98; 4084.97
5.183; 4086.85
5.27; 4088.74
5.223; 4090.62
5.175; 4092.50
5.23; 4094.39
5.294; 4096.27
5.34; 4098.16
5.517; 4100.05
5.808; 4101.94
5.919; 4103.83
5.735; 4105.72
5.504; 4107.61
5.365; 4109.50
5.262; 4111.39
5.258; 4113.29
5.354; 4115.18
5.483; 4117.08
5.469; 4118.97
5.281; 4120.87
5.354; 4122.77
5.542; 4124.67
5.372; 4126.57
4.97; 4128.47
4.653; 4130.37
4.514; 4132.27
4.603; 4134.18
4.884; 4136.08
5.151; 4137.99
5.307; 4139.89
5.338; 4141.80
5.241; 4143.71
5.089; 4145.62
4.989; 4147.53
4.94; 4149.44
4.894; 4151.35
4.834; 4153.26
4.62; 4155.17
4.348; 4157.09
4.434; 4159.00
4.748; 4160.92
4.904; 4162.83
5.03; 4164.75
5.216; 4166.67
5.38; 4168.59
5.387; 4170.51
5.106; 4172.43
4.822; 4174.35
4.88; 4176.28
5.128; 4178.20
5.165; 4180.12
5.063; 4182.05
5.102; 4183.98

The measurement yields -2.8 angstrom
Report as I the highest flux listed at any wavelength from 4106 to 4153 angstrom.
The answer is 5.542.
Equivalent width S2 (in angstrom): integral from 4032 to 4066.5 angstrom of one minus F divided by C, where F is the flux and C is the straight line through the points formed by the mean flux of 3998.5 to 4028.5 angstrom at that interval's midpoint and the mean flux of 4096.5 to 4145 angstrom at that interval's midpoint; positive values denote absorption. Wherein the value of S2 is -1.3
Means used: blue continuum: 4.94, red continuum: 5.29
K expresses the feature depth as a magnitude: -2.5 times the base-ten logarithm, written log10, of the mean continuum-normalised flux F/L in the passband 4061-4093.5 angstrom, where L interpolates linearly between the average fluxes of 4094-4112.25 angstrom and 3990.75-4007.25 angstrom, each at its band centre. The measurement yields 0.07 mag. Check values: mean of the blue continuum 4.91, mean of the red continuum 5.51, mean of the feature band 5.04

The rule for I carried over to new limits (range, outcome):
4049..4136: 5.919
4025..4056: 5.417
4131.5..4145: 5.338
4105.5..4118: 5.735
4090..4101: 5.517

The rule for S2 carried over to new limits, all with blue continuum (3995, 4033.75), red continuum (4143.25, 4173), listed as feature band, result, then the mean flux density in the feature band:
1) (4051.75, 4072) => -1.1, 5.24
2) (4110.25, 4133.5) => -1.2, 5.2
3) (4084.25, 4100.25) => -0.9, 5.24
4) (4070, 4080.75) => 0.2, 4.87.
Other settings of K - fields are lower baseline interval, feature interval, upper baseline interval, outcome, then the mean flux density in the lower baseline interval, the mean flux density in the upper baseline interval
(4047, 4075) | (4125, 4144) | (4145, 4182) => 0.00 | 5.21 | 4.95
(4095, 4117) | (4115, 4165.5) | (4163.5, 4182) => 0.06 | 5.48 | 5.12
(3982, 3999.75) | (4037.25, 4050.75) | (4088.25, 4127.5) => 0.01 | 5.18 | 5.42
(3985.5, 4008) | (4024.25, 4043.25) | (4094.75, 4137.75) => -0.02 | 4.97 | 5.29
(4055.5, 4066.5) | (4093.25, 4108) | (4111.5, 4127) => -0.04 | 5.26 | 5.38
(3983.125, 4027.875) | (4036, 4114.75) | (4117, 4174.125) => -0.04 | 5.03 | 5.03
